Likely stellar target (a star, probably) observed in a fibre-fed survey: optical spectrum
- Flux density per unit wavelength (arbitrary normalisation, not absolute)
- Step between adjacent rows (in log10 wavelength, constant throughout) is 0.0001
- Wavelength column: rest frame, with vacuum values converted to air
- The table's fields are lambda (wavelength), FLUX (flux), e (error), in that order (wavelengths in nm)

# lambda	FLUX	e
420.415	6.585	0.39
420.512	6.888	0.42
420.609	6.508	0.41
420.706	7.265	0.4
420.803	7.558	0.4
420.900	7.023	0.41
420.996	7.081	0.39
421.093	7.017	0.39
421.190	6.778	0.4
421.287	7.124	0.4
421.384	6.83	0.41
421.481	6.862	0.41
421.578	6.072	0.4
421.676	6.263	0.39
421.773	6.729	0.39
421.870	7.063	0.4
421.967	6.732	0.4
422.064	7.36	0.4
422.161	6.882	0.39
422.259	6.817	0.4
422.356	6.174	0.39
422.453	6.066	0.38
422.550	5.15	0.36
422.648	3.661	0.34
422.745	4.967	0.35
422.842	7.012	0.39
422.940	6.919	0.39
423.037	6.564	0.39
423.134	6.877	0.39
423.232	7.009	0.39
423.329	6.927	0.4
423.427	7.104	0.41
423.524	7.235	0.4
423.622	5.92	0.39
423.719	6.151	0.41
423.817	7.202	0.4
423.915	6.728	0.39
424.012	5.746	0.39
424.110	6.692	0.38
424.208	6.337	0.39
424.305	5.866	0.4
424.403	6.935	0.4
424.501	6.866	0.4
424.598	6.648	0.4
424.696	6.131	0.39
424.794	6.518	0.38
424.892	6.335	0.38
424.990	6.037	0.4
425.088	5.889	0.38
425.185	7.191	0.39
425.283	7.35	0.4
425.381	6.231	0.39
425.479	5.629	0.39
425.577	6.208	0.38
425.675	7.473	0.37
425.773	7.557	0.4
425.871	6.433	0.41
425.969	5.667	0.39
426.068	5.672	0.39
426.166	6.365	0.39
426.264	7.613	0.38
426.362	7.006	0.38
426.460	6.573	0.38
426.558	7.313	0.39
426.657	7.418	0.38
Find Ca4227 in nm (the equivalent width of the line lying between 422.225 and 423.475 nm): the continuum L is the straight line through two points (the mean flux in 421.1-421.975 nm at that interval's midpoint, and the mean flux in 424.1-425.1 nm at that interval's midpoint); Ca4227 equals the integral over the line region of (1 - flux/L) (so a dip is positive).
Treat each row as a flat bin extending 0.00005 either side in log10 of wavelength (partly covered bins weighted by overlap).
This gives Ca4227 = 0.06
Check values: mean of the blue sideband 6.73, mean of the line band 6.24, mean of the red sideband 6.39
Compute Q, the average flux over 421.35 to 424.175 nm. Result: 6.47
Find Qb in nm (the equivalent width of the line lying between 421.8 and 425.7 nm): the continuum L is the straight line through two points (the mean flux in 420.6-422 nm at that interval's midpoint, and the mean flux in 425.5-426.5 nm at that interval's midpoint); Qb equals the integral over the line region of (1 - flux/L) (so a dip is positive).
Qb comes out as 0.164 nm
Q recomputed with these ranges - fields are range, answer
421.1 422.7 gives 6.42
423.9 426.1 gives 6.44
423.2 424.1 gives 6.66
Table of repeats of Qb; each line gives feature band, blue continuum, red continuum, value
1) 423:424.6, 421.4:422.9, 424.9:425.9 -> -0.05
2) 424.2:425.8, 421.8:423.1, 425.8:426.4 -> -0.03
